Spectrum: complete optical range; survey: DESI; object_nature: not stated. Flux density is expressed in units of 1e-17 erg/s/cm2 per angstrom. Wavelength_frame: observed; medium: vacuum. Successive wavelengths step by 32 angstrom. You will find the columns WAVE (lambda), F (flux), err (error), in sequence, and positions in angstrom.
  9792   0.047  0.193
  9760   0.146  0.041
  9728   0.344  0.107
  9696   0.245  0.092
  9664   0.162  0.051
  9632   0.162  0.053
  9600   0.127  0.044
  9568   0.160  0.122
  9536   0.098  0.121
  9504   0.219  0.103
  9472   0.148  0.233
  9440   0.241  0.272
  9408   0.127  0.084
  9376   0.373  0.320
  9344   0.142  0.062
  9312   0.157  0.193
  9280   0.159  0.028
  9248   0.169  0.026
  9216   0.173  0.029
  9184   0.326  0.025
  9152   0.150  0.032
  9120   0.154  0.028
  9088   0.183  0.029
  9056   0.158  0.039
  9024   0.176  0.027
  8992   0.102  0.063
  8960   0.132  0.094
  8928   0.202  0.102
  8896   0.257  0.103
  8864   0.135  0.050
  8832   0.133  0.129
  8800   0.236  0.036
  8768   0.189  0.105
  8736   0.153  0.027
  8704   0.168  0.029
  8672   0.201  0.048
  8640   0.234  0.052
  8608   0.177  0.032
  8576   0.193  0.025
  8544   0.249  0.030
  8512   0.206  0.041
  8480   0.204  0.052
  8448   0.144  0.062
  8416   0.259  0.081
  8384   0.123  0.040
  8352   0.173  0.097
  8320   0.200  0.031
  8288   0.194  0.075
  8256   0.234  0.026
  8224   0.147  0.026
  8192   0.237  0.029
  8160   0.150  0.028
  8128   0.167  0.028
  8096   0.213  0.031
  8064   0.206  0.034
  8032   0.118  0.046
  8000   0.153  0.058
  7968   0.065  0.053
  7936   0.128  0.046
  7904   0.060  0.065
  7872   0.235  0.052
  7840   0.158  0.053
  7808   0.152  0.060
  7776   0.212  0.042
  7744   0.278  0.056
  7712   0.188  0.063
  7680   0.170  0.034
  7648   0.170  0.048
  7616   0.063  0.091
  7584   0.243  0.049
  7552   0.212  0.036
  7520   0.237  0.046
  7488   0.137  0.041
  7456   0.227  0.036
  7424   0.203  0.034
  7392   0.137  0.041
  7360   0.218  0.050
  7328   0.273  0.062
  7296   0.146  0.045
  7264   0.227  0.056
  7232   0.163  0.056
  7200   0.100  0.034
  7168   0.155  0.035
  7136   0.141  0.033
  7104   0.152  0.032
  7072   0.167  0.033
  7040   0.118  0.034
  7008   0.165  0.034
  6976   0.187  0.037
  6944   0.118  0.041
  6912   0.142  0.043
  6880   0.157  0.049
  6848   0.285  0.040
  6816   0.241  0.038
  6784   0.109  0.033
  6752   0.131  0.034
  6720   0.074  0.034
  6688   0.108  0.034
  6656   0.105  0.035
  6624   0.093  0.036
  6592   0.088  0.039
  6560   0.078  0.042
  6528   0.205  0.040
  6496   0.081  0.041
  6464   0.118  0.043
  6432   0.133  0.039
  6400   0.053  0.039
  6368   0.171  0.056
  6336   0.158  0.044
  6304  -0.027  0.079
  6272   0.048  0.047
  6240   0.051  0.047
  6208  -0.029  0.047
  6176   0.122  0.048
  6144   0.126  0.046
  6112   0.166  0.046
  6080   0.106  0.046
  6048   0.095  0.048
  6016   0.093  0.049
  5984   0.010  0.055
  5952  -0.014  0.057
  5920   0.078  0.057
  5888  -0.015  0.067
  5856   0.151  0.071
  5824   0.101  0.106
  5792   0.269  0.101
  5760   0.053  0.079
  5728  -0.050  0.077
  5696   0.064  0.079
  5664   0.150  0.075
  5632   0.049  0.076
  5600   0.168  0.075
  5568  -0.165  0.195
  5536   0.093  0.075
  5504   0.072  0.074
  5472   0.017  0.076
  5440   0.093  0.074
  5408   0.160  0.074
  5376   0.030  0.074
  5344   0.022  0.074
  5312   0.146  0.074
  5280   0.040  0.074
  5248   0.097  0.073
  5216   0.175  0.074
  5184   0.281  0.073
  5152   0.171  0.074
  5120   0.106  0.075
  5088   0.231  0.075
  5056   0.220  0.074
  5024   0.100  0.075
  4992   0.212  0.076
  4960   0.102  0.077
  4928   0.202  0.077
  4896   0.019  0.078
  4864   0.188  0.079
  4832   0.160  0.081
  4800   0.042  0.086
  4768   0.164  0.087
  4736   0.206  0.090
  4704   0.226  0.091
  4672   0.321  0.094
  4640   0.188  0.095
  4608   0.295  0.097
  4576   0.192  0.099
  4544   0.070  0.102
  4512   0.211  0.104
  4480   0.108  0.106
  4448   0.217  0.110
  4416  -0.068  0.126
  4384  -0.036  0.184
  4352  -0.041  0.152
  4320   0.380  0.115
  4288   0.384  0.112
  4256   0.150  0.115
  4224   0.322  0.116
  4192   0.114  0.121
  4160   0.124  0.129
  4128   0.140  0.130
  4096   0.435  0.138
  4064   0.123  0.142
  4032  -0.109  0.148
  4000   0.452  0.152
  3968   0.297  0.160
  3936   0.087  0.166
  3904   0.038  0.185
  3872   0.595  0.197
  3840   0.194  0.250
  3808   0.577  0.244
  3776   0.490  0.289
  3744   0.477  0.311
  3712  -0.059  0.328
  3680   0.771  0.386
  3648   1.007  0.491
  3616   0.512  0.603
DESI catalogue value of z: 0.832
